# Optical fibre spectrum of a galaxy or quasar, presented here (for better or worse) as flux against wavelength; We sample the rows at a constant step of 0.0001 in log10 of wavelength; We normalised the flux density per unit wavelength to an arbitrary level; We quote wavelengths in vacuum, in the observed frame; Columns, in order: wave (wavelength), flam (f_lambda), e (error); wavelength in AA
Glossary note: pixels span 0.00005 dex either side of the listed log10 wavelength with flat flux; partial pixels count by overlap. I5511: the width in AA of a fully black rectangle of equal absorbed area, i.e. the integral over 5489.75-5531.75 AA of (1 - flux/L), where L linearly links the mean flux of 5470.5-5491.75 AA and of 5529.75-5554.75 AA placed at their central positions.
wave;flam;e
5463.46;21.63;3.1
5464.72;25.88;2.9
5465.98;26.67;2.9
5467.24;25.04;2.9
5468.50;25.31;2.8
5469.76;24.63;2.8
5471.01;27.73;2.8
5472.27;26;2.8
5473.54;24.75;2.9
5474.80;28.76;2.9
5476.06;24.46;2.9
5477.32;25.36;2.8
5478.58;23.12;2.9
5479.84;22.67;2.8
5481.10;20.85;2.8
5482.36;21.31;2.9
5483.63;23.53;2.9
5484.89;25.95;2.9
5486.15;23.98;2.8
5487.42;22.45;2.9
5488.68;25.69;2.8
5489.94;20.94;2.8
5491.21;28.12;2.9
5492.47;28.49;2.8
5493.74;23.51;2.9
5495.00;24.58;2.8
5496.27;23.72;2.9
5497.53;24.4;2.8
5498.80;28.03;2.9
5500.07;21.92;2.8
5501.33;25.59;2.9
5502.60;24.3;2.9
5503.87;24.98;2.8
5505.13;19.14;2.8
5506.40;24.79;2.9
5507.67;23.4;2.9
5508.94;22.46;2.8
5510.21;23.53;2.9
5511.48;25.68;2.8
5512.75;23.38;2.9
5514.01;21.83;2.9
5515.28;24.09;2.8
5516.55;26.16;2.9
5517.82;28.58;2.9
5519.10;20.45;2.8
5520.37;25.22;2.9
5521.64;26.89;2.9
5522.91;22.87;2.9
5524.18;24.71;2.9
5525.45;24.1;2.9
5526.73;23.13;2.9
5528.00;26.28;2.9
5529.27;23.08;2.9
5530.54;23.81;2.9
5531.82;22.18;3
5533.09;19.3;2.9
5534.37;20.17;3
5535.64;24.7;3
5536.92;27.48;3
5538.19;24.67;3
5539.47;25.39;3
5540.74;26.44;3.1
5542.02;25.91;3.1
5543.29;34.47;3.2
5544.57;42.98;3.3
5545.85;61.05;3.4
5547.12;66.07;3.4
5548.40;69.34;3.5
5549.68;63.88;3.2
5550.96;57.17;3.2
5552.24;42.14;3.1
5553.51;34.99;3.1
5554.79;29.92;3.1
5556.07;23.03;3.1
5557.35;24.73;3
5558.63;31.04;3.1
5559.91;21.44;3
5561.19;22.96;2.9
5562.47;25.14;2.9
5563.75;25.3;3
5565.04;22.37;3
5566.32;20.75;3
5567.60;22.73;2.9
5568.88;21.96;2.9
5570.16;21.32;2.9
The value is 8.4 AA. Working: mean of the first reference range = 24.4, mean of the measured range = 24.3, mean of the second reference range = 37.2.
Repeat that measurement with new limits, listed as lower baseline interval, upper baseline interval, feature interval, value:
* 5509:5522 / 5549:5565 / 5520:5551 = -4.0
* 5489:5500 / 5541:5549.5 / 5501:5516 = 3.8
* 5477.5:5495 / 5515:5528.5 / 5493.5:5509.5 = 0.2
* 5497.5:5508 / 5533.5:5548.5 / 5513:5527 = 2.4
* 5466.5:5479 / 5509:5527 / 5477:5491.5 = 1.0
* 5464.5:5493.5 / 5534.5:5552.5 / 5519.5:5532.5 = 4.5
